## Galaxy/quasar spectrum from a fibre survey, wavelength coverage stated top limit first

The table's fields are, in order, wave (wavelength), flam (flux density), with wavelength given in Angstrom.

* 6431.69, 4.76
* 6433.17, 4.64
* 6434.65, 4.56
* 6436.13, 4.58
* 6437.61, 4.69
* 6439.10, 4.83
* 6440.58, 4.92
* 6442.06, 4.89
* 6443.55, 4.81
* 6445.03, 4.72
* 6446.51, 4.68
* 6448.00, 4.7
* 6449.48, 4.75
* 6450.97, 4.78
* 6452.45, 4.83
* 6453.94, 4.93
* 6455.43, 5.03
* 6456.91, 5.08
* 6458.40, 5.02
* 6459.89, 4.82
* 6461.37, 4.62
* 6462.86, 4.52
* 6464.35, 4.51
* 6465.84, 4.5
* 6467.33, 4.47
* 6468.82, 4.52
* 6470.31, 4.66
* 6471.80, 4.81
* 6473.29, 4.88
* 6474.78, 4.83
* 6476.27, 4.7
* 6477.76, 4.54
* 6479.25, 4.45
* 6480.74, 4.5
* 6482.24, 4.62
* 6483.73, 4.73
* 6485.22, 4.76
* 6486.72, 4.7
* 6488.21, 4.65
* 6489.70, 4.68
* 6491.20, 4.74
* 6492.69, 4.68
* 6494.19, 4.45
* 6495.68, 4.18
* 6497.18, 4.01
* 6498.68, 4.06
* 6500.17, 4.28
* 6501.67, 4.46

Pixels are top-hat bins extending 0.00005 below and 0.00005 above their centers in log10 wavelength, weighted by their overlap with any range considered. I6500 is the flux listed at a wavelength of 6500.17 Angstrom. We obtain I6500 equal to 4.28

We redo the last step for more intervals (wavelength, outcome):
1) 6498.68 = 4.06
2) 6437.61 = 4.69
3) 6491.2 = 4.74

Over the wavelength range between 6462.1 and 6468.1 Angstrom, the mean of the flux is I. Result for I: 4.5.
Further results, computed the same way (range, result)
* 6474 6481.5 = 4.6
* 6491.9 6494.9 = 4.57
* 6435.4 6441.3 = 4.75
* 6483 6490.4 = 4.71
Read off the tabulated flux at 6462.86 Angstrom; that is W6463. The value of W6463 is 4.52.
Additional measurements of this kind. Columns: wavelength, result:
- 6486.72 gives 4.7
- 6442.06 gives 4.89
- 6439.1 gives 4.83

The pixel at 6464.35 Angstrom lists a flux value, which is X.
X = 4.51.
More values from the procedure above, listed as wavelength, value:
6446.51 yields 4.68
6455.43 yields 5.03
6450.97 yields 4.78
